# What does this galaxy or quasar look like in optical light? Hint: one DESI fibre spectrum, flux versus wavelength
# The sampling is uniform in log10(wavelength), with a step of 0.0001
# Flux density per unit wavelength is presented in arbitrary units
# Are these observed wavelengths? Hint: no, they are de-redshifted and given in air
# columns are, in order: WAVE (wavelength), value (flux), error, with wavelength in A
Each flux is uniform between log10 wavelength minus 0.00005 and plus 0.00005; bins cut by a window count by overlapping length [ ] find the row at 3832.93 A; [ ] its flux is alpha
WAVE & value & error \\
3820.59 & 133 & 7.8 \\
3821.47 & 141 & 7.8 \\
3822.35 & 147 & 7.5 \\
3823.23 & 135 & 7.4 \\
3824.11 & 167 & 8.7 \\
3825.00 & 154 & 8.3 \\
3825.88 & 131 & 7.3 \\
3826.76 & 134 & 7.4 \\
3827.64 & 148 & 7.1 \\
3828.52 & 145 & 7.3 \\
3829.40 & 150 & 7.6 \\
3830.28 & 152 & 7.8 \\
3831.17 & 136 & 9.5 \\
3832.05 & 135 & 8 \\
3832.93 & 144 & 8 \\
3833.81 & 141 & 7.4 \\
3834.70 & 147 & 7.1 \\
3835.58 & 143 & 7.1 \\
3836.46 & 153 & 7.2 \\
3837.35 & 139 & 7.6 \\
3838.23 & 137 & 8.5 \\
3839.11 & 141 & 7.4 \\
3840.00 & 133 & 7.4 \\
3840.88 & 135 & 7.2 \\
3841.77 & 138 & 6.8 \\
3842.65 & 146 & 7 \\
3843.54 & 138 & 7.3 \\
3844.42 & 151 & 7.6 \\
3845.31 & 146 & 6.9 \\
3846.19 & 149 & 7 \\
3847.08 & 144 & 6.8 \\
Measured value 144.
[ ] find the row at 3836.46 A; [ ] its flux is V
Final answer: 153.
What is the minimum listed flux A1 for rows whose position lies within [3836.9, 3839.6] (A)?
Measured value 137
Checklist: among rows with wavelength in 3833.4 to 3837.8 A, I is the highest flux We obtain 153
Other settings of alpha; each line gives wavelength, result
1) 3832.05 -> 135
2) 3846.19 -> 149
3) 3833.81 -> 141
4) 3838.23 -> 137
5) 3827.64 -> 148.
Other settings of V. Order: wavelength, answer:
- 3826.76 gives 134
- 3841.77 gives 138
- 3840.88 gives 135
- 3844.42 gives 151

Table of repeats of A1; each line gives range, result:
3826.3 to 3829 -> 134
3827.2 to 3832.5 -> 135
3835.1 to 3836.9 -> 143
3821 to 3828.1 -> 131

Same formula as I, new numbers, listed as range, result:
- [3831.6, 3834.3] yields 144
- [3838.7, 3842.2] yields 141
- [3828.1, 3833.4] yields 152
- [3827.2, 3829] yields 148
